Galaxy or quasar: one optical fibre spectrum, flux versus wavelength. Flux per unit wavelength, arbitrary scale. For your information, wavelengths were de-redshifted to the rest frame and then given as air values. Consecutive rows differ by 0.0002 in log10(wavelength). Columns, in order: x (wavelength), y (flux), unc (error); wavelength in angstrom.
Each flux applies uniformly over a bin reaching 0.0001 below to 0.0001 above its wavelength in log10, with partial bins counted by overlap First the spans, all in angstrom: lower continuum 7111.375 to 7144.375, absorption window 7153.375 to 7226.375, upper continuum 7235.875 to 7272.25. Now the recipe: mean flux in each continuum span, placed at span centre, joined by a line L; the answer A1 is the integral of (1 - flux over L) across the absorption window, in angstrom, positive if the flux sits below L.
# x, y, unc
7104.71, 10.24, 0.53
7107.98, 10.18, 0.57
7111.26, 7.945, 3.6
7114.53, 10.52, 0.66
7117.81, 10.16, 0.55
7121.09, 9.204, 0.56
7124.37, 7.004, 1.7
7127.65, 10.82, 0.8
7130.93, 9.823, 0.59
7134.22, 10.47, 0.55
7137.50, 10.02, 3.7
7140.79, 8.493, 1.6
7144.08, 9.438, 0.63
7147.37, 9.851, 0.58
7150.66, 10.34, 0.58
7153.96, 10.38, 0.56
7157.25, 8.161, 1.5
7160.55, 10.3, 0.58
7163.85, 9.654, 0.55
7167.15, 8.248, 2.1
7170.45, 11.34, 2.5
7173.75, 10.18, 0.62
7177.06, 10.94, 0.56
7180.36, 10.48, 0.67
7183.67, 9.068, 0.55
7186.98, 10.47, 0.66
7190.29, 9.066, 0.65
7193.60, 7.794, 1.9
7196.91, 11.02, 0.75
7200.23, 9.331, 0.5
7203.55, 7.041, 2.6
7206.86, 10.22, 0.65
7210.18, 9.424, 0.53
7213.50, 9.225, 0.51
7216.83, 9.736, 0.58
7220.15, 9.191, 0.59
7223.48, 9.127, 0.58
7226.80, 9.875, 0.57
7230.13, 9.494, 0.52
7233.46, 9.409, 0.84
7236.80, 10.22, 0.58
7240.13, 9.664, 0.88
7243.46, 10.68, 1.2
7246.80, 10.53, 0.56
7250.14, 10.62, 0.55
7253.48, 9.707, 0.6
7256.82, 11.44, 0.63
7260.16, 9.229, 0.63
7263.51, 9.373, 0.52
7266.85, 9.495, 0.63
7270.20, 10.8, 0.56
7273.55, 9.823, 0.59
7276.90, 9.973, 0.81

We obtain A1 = 2.1 angstrom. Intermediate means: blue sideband 9.53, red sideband 10.2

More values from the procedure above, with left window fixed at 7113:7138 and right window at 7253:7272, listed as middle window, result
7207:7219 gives 0.5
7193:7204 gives 0.9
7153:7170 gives 0.6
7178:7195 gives 0.7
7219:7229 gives 0.5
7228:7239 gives 0.3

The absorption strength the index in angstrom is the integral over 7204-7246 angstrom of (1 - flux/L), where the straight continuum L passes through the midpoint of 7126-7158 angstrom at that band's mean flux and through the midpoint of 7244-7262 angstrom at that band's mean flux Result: 2.3 angstrom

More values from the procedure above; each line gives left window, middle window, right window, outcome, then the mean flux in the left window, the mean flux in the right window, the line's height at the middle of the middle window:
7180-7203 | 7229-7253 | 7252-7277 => -0.7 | 9.43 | 9.98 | 9.8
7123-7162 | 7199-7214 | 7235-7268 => 1.3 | 9.61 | 10.1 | 9.9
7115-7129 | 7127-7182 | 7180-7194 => -3.1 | 9.37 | 9.41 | 9.39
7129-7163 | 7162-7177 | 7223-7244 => -0.4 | 9.73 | 9.77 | 9.75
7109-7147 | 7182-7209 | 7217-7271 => 1.3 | 9.47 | 9.91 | 9.73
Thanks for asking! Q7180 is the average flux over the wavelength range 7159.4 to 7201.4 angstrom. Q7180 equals 9.84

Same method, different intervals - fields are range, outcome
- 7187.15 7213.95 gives 9.21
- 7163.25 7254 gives 9.71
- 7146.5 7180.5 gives 9.97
